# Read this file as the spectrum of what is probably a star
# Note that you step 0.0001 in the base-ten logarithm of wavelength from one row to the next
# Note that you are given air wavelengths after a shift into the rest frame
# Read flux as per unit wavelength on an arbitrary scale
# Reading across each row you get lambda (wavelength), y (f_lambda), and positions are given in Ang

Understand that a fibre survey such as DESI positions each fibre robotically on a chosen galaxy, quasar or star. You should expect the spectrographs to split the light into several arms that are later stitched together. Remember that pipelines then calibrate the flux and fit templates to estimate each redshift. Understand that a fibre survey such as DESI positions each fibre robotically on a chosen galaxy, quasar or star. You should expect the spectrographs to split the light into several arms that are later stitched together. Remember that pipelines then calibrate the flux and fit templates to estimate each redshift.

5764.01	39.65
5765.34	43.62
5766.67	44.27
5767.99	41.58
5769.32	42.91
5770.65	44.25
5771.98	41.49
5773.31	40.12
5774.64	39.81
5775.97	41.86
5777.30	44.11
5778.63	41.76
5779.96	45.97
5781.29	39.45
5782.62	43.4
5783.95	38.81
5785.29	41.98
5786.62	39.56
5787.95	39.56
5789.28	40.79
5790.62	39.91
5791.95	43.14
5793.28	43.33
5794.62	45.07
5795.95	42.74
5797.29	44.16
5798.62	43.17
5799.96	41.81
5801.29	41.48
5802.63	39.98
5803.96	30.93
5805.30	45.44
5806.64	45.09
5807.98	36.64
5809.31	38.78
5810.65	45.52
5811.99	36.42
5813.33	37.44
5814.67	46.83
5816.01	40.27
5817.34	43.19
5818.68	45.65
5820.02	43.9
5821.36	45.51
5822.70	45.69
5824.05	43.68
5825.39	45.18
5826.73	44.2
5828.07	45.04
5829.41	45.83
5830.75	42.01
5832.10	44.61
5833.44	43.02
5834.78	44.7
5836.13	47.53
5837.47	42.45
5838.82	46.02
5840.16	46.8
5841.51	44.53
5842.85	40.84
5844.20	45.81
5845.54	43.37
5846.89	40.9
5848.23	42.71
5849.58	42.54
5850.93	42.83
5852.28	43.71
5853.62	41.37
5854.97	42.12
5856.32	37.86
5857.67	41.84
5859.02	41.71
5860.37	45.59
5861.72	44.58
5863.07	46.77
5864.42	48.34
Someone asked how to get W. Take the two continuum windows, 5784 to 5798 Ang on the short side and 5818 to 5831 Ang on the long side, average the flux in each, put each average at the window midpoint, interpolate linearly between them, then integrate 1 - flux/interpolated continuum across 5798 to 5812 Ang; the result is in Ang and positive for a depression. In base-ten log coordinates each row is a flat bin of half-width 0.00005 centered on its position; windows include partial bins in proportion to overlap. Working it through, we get 0.8 Ang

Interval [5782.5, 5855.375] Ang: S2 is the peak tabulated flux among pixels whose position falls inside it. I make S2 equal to 47.53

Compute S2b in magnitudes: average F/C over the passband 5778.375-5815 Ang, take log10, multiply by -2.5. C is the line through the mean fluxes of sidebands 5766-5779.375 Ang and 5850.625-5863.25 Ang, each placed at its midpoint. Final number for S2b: 0.03 mag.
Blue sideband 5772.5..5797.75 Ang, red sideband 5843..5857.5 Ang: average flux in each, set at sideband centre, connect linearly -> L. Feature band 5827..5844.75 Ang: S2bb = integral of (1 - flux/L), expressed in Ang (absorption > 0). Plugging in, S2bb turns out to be -1.0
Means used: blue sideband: 41.8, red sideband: 42.2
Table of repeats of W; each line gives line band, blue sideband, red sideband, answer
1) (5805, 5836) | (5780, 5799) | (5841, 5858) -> -0.9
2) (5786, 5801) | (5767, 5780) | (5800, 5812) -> -0.4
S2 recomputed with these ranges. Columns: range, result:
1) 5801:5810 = 45.44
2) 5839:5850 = 46.8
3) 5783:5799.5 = 45.07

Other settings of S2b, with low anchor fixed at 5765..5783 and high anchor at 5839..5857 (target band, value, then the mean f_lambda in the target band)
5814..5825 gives -0.042 mag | 44.4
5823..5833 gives -0.041 mag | 44.4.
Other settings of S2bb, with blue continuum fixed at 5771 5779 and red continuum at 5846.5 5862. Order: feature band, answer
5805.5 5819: 0.1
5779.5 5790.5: 0.2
